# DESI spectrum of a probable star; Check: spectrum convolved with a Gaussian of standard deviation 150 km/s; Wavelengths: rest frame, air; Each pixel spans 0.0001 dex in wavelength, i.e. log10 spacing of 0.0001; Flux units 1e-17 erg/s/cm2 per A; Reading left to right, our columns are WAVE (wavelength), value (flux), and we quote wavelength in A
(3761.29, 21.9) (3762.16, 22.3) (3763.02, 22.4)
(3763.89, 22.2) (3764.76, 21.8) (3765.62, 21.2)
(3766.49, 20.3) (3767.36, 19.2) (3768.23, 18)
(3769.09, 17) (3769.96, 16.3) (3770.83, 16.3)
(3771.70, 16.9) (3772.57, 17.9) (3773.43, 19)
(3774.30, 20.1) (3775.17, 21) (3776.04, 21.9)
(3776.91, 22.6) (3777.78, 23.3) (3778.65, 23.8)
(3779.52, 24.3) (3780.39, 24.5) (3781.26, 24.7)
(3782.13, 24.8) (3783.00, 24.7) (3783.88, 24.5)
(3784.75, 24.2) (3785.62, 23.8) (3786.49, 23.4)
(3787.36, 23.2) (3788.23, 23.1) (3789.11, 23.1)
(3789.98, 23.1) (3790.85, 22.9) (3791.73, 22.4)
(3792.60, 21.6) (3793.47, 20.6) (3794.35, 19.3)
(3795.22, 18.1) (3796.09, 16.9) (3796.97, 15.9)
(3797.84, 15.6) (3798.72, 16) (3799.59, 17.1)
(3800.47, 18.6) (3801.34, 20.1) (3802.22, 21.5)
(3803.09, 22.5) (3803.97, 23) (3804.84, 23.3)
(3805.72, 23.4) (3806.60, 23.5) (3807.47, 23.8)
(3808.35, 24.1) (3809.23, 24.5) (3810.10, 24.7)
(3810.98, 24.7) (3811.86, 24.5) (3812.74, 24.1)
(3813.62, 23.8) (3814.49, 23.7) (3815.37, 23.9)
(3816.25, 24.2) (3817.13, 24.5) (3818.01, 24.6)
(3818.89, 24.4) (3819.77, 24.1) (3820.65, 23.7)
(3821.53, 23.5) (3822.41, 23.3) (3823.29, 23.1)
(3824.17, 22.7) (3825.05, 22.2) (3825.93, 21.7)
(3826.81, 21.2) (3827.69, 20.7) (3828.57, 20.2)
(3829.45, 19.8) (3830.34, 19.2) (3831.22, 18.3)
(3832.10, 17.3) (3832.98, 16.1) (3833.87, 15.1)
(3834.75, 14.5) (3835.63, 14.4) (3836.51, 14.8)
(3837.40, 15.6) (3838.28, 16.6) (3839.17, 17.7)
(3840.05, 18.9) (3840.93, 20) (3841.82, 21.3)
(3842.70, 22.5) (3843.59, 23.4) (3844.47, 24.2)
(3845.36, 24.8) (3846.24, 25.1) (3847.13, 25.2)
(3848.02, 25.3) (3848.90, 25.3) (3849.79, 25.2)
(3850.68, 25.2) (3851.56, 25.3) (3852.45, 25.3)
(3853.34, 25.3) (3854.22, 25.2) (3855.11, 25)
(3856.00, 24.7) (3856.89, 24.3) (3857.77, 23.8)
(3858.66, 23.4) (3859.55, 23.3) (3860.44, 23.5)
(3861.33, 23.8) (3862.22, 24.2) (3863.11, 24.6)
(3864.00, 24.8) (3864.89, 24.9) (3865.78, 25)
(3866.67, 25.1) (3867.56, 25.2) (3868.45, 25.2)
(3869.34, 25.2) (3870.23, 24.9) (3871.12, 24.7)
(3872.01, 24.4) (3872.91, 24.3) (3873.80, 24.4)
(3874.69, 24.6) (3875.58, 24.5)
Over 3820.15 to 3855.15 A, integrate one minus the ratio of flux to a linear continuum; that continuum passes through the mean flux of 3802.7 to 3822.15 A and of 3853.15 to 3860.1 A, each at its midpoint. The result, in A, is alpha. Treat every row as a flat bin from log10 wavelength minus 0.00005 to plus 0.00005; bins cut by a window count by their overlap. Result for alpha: 4.1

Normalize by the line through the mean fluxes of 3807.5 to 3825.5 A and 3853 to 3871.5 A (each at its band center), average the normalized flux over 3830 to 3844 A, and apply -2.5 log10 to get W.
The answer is 0.33 mag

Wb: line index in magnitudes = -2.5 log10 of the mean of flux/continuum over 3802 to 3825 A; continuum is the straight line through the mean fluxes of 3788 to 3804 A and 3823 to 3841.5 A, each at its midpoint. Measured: -0.23 mag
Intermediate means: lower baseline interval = 20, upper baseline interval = 18.6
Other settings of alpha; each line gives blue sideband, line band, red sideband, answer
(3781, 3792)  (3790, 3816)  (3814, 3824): 2.42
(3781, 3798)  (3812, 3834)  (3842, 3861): 1.24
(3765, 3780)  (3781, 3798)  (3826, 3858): -1.31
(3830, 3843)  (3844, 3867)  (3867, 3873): -3.36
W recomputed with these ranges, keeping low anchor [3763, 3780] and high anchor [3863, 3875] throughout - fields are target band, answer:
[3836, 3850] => 0.10 mag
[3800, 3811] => -0.05 mag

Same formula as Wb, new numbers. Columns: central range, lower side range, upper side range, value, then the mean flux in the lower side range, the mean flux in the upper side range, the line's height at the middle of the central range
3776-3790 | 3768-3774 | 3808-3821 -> -0.228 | 17.4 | 24.2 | 19.3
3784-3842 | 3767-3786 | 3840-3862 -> 0.075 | 21.3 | 24.1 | 22.7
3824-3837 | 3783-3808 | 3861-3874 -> 0.236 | 21.3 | 24.7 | 23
